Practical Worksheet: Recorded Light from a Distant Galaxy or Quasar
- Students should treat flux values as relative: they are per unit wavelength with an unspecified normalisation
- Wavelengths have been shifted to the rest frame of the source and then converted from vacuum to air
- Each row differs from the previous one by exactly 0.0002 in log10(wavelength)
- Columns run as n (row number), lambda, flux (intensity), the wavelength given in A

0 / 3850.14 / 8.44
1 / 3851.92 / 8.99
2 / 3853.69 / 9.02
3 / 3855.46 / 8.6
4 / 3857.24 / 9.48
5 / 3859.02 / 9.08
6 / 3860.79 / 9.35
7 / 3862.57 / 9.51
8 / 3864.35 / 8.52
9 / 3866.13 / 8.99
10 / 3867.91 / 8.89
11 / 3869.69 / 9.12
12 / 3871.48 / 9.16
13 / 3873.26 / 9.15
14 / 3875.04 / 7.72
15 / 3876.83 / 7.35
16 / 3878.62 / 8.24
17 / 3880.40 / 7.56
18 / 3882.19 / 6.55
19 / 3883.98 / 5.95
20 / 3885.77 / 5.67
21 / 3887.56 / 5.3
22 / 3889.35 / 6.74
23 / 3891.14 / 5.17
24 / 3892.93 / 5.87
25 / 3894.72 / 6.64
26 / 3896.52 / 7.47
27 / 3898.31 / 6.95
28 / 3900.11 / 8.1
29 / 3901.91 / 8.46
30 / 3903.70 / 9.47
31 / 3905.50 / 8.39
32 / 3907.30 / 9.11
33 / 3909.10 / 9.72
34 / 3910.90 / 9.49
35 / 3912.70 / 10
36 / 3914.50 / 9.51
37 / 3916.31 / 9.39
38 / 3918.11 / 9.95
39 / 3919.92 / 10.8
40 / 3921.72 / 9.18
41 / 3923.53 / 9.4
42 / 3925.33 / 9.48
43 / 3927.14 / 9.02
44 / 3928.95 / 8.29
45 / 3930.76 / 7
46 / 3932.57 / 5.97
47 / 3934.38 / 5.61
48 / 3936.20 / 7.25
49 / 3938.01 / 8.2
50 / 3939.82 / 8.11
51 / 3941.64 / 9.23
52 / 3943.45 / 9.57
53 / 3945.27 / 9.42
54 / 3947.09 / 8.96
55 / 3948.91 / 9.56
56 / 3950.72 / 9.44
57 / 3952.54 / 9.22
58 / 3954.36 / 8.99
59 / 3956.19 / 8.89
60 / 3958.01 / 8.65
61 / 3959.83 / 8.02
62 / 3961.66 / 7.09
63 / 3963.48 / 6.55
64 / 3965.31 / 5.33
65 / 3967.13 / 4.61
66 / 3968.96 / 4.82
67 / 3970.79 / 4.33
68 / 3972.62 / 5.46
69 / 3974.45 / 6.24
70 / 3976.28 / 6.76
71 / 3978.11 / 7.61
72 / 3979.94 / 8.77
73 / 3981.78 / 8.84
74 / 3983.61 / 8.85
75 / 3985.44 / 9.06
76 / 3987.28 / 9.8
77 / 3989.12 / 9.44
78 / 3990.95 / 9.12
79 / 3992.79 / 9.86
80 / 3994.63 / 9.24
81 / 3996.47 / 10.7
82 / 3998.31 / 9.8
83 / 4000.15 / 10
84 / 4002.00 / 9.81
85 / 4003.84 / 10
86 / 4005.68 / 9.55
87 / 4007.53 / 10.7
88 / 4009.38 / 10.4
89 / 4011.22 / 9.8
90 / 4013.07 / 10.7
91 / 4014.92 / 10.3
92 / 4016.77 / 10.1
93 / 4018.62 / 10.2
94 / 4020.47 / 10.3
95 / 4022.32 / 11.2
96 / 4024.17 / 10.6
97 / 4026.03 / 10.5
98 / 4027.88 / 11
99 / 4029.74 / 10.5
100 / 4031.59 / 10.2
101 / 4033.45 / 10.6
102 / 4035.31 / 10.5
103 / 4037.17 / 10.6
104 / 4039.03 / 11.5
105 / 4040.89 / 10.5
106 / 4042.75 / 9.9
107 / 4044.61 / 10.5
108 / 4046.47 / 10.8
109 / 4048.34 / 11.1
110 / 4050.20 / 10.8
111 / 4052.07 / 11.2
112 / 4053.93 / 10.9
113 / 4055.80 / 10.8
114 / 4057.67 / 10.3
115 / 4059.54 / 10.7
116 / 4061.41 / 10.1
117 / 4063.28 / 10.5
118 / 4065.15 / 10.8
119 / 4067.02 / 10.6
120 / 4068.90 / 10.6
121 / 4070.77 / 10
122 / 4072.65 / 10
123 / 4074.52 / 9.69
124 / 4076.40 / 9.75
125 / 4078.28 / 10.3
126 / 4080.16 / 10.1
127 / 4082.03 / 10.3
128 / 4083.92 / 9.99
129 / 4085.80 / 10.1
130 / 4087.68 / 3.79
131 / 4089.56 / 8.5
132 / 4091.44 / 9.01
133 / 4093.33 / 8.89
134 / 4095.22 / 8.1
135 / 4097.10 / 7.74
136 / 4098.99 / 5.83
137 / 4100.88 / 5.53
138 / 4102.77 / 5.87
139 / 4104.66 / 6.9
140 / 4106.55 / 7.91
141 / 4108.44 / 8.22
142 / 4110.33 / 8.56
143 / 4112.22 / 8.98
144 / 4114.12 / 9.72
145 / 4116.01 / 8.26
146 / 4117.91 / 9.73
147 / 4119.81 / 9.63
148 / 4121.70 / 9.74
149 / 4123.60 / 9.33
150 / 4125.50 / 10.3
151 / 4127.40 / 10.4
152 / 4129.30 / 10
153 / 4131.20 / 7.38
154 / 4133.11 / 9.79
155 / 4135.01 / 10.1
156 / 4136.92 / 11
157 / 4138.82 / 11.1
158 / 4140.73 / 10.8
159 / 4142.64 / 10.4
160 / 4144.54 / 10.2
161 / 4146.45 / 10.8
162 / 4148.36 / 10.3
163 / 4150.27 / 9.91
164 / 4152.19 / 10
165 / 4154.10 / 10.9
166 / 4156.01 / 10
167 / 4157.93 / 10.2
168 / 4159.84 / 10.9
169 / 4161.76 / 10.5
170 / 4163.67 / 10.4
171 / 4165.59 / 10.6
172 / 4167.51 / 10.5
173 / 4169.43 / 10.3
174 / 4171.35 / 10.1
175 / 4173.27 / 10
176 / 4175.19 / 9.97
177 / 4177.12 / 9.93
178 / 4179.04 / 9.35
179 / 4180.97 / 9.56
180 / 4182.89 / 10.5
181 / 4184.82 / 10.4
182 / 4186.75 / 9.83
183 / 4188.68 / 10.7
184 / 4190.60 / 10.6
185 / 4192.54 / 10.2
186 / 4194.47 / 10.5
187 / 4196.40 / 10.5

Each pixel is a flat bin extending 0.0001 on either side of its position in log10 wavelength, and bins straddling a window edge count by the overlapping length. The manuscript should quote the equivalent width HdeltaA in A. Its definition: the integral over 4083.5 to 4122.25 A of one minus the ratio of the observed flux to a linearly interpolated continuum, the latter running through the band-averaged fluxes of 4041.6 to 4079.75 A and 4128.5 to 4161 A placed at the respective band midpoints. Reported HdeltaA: 8.4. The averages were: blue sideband 10.5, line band 8.1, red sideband 10.2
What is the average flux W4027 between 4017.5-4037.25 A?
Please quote 10.6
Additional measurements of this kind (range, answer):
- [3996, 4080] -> 10.4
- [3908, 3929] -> 9.57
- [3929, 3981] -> 7.5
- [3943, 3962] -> 8.93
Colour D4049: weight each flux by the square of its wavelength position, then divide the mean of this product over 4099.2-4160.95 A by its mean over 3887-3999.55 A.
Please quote 1.3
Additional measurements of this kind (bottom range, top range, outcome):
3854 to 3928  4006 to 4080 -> 1.35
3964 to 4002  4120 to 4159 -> 1.37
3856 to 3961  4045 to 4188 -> 1.29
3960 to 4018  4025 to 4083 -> 1.27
